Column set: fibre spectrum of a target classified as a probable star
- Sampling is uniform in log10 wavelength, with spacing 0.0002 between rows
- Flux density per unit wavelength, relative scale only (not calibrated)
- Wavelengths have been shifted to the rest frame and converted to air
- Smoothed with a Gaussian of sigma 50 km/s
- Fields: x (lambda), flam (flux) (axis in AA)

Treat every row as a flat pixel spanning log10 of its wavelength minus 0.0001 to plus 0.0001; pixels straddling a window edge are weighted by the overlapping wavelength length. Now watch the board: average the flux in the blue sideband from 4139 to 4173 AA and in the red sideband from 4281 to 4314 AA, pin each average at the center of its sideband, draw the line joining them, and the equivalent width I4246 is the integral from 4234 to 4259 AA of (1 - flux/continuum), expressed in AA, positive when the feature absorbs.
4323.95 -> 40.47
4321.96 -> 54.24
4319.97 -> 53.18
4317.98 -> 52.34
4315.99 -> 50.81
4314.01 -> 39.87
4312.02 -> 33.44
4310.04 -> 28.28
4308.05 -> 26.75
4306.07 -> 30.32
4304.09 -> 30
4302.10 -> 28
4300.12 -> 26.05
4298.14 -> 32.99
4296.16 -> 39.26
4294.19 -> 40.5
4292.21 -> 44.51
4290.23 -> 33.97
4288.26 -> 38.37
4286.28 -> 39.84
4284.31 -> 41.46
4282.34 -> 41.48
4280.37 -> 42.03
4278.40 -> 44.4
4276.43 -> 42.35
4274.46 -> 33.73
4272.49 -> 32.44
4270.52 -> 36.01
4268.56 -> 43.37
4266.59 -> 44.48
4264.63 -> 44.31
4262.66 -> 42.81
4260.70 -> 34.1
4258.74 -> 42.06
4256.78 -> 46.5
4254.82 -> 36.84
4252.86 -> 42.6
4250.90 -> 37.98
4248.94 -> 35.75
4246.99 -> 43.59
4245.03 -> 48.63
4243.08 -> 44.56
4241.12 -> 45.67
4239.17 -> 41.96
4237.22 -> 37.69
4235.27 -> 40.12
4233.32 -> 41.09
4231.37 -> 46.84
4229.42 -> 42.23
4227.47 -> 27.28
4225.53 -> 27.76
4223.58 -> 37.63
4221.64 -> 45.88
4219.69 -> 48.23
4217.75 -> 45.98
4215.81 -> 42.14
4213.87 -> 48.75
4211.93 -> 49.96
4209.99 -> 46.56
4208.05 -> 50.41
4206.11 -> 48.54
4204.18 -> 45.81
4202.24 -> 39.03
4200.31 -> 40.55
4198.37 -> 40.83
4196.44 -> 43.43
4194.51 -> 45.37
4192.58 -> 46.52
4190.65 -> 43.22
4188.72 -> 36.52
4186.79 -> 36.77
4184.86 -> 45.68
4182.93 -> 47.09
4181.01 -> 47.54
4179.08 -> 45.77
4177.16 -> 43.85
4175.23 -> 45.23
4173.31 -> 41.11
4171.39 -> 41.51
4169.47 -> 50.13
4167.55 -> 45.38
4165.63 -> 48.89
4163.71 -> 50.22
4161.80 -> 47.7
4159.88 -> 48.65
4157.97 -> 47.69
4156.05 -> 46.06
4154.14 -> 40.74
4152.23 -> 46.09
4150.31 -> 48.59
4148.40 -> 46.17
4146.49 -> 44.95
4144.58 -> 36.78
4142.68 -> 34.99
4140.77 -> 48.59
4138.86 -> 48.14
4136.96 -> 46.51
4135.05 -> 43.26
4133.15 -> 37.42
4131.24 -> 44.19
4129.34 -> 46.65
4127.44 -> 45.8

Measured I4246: -2.0 AA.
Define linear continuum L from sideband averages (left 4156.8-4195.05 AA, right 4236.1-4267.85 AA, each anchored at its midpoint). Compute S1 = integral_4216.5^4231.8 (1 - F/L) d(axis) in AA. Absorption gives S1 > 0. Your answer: 1.09 AA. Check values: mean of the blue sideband 45.2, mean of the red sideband 41.8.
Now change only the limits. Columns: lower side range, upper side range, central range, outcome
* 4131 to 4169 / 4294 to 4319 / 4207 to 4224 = -2.3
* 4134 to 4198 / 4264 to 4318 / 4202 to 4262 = -2.0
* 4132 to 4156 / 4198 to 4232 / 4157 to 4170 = -1.5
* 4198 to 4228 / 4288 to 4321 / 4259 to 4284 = -0.7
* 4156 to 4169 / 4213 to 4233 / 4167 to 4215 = 0.1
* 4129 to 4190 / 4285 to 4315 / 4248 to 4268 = -1.9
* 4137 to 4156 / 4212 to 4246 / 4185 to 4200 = 0.4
